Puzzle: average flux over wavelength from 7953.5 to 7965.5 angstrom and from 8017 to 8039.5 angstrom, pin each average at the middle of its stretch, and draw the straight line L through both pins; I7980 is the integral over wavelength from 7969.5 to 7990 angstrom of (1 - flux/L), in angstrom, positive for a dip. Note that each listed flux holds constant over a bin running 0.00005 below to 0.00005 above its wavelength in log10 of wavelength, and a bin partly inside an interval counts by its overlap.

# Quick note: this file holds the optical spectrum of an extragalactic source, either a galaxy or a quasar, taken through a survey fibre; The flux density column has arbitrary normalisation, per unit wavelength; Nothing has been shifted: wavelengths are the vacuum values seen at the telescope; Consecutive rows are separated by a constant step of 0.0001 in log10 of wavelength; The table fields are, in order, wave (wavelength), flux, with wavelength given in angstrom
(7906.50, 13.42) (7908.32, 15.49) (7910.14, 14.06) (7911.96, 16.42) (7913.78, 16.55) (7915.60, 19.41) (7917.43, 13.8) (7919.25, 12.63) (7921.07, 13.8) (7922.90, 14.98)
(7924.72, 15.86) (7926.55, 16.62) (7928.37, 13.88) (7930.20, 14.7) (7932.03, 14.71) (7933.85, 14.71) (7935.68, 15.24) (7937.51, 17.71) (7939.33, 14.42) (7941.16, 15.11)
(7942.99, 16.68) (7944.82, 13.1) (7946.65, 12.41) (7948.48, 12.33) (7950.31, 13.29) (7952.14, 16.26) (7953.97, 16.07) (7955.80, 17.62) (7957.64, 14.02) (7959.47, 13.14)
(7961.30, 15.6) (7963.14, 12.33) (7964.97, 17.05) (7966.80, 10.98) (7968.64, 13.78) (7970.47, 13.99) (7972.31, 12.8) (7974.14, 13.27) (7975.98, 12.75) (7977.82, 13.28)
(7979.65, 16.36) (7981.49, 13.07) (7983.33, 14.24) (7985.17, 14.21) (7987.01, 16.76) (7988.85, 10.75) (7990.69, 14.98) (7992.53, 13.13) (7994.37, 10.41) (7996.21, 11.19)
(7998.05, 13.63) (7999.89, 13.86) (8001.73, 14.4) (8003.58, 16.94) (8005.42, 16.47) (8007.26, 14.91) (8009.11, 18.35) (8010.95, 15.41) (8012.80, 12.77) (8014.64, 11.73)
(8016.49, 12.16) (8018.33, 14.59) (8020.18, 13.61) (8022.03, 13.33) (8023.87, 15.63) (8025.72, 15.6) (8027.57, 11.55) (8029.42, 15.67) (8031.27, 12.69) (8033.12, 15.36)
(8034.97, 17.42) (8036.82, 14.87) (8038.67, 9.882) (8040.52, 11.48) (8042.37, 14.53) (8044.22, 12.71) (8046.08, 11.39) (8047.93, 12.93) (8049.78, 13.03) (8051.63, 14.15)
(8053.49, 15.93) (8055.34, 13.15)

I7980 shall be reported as 1.4 angstrom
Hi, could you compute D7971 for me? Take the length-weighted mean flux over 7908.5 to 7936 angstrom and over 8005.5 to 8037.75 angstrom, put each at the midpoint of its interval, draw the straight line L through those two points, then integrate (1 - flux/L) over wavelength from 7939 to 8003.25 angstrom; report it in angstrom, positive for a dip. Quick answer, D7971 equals 3.9 angstrom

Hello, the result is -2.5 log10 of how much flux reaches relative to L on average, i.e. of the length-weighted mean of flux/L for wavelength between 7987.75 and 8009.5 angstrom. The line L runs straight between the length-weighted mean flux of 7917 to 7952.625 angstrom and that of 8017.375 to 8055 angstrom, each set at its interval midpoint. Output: 0.01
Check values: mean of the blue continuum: 14.6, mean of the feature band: 14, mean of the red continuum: 13.8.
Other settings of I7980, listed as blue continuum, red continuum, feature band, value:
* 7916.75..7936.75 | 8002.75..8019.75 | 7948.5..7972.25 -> 0.5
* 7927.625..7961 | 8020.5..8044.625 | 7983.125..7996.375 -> 1.0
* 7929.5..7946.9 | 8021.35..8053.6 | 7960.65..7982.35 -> 1.2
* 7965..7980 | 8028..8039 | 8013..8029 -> 0.8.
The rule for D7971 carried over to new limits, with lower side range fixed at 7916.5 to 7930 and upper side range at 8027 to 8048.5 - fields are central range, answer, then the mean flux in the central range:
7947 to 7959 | -0.44 angstrom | 14.7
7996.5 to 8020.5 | -1.34 angstrom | 14.5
